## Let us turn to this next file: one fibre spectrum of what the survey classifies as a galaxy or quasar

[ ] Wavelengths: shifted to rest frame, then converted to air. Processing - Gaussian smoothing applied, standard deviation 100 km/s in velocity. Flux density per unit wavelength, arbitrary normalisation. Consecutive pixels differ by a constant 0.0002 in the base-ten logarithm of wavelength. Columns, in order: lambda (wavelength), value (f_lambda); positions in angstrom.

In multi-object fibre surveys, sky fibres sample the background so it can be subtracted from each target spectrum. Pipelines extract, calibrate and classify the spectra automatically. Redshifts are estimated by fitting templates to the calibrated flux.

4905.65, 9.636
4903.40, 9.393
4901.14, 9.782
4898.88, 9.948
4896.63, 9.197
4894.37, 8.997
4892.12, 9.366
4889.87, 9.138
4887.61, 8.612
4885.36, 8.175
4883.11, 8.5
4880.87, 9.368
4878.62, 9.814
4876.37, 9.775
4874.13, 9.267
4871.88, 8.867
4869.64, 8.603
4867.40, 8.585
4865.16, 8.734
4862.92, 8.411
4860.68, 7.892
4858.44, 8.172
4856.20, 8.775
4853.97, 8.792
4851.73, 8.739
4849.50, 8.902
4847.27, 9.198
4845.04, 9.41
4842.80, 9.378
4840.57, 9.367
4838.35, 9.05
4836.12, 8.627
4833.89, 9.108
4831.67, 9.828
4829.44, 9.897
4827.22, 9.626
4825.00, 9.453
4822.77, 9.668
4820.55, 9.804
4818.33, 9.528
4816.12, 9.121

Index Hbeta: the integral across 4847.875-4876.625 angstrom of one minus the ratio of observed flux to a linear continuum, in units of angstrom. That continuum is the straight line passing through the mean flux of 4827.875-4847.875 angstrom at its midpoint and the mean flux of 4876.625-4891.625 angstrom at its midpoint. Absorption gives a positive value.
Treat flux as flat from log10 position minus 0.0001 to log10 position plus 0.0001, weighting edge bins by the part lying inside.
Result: 1.39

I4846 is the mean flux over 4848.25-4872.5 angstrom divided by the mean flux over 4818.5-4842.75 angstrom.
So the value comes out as 0.9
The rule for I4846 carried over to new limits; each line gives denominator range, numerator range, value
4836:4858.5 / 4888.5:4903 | 1.04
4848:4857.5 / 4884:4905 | 1.04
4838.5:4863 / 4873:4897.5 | 1.03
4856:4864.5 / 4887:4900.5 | 1.12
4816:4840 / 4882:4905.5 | 0.97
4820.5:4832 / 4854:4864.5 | 0.86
